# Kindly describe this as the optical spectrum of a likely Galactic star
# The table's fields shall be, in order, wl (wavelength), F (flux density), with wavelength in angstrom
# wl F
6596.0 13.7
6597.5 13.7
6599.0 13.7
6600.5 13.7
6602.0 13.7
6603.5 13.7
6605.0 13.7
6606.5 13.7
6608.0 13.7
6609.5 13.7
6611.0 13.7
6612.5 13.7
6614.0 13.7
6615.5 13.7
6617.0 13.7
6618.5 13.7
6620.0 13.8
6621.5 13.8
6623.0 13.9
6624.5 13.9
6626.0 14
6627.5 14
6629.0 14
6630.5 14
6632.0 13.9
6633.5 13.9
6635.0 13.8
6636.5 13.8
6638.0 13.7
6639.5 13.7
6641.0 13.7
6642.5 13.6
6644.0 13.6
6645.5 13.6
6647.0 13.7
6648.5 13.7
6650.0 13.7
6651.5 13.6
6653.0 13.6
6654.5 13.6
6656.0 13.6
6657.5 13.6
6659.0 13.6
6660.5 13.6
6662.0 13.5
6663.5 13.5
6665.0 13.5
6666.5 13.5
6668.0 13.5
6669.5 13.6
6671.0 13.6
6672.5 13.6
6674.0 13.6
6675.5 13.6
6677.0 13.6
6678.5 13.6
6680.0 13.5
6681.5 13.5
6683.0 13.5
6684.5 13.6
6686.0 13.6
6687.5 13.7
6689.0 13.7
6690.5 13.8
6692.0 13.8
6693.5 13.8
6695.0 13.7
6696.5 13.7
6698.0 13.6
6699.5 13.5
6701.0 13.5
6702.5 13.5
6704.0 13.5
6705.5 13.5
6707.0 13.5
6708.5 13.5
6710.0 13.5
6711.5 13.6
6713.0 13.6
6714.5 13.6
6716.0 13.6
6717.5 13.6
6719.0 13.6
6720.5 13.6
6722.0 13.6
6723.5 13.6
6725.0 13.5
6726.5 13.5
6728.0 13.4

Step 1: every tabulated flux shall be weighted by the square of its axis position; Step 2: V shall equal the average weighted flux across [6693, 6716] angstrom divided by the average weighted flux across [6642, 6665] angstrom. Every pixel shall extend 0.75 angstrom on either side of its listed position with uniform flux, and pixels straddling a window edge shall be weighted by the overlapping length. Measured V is 1.0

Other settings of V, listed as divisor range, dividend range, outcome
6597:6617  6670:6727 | 1.02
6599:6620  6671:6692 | 1.02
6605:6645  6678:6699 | 1.01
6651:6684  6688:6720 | 1.01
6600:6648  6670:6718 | 1.01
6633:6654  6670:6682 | 1.00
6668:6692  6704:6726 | 1.01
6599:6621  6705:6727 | 1.02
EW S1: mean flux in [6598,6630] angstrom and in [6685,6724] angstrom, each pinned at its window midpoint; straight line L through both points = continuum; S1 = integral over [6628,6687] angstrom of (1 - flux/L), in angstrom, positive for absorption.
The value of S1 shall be 0.2 angstrom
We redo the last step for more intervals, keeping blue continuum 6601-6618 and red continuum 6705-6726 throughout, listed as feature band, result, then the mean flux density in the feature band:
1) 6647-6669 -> 0.1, 13.6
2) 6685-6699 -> -0.1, 13.7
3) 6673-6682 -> 0.0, 13.6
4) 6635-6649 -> 0.0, 13.7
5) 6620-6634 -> -0.3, 13.9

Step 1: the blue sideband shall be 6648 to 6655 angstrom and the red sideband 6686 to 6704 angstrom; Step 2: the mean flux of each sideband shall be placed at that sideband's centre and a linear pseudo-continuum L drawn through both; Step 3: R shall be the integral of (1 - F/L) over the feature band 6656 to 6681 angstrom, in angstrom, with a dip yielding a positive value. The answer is 0.15 angstrom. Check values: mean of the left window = 13.6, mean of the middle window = 13.6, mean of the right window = 13.7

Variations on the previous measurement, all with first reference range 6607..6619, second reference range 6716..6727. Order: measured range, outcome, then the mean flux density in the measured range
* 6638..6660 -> 0.0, 13.6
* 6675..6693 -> 0.0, 13.6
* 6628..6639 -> -0.2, 13.9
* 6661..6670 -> 0.1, 13.5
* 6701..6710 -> 0.1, 13.5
